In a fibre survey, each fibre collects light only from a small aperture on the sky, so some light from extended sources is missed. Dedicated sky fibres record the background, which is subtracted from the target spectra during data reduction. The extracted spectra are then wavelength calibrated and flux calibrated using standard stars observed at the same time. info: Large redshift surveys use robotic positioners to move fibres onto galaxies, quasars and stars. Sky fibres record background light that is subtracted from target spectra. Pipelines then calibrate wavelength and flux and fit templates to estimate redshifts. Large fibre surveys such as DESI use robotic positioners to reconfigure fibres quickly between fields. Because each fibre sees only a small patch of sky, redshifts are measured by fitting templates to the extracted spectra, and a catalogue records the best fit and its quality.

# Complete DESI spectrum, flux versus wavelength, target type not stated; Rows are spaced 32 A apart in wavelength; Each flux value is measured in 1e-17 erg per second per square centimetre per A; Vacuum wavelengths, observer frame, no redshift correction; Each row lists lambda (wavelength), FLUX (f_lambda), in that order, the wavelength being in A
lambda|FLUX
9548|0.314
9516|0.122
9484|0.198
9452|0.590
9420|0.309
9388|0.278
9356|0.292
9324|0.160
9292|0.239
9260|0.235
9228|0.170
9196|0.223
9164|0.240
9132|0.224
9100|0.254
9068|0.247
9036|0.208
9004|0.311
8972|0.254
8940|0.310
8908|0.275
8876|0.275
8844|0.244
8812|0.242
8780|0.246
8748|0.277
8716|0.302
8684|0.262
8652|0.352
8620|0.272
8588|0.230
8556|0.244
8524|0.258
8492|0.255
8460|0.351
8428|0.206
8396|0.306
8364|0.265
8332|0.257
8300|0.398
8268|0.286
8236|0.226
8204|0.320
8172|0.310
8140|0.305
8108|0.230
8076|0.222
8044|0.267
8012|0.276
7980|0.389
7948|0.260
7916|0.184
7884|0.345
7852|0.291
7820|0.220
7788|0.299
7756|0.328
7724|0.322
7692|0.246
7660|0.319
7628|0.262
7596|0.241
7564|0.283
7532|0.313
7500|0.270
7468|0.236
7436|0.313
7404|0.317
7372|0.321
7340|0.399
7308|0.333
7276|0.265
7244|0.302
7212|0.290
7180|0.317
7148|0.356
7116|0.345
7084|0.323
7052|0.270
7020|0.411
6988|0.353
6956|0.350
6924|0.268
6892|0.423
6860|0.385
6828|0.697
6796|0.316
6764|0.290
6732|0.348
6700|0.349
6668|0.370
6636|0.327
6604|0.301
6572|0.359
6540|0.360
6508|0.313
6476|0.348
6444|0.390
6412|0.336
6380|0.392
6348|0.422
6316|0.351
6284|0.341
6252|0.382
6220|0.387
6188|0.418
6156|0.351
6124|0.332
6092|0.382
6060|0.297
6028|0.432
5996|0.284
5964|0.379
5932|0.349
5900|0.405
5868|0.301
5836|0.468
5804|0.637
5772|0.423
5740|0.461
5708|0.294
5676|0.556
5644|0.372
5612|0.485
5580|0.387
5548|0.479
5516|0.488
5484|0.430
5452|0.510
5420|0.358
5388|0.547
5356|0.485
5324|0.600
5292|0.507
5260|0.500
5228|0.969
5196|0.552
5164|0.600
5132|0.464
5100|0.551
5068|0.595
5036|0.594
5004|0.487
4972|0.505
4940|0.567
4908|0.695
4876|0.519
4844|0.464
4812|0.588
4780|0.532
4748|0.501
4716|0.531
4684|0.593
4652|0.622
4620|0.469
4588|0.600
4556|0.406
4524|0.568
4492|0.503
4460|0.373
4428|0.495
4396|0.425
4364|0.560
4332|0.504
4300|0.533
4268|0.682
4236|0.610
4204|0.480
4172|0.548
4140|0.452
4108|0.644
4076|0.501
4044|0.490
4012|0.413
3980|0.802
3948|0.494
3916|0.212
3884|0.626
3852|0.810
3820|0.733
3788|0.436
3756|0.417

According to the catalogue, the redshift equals 0.04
